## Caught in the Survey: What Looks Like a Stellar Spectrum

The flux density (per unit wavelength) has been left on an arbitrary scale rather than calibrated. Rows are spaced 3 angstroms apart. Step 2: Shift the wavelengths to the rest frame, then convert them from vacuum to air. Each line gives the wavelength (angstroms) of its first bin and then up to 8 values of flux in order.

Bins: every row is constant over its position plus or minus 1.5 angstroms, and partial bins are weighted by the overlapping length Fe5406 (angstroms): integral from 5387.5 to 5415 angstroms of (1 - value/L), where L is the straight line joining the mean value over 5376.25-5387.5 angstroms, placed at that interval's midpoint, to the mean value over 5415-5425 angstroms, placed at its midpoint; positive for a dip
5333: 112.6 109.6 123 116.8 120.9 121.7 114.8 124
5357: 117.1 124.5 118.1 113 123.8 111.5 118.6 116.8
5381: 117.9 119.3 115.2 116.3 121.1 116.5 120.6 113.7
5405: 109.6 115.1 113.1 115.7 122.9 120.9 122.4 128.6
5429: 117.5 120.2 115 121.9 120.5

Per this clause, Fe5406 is 0.9 angstroms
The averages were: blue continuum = 118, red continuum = 122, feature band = 116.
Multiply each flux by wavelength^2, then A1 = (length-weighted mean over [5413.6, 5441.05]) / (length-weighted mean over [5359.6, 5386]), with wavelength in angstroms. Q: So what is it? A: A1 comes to 1.05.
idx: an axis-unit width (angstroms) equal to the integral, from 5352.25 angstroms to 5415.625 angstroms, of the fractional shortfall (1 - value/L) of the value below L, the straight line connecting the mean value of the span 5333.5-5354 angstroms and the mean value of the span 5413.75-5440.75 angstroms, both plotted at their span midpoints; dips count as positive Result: 1.1 angstroms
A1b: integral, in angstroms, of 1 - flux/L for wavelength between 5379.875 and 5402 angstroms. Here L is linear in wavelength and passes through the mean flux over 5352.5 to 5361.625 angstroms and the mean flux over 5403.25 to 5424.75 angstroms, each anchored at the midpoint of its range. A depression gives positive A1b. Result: 0.23 angstroms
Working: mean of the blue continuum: 122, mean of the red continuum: 117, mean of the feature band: 118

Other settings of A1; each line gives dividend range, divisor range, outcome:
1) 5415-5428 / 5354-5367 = 1.06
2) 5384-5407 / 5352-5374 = 0.99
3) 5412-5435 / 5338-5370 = 1.03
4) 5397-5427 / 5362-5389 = 1.02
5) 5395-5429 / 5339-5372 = 1.01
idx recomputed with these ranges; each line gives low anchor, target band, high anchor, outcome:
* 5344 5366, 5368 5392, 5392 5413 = 0.0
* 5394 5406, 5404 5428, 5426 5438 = -0.2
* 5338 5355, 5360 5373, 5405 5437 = 0.2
